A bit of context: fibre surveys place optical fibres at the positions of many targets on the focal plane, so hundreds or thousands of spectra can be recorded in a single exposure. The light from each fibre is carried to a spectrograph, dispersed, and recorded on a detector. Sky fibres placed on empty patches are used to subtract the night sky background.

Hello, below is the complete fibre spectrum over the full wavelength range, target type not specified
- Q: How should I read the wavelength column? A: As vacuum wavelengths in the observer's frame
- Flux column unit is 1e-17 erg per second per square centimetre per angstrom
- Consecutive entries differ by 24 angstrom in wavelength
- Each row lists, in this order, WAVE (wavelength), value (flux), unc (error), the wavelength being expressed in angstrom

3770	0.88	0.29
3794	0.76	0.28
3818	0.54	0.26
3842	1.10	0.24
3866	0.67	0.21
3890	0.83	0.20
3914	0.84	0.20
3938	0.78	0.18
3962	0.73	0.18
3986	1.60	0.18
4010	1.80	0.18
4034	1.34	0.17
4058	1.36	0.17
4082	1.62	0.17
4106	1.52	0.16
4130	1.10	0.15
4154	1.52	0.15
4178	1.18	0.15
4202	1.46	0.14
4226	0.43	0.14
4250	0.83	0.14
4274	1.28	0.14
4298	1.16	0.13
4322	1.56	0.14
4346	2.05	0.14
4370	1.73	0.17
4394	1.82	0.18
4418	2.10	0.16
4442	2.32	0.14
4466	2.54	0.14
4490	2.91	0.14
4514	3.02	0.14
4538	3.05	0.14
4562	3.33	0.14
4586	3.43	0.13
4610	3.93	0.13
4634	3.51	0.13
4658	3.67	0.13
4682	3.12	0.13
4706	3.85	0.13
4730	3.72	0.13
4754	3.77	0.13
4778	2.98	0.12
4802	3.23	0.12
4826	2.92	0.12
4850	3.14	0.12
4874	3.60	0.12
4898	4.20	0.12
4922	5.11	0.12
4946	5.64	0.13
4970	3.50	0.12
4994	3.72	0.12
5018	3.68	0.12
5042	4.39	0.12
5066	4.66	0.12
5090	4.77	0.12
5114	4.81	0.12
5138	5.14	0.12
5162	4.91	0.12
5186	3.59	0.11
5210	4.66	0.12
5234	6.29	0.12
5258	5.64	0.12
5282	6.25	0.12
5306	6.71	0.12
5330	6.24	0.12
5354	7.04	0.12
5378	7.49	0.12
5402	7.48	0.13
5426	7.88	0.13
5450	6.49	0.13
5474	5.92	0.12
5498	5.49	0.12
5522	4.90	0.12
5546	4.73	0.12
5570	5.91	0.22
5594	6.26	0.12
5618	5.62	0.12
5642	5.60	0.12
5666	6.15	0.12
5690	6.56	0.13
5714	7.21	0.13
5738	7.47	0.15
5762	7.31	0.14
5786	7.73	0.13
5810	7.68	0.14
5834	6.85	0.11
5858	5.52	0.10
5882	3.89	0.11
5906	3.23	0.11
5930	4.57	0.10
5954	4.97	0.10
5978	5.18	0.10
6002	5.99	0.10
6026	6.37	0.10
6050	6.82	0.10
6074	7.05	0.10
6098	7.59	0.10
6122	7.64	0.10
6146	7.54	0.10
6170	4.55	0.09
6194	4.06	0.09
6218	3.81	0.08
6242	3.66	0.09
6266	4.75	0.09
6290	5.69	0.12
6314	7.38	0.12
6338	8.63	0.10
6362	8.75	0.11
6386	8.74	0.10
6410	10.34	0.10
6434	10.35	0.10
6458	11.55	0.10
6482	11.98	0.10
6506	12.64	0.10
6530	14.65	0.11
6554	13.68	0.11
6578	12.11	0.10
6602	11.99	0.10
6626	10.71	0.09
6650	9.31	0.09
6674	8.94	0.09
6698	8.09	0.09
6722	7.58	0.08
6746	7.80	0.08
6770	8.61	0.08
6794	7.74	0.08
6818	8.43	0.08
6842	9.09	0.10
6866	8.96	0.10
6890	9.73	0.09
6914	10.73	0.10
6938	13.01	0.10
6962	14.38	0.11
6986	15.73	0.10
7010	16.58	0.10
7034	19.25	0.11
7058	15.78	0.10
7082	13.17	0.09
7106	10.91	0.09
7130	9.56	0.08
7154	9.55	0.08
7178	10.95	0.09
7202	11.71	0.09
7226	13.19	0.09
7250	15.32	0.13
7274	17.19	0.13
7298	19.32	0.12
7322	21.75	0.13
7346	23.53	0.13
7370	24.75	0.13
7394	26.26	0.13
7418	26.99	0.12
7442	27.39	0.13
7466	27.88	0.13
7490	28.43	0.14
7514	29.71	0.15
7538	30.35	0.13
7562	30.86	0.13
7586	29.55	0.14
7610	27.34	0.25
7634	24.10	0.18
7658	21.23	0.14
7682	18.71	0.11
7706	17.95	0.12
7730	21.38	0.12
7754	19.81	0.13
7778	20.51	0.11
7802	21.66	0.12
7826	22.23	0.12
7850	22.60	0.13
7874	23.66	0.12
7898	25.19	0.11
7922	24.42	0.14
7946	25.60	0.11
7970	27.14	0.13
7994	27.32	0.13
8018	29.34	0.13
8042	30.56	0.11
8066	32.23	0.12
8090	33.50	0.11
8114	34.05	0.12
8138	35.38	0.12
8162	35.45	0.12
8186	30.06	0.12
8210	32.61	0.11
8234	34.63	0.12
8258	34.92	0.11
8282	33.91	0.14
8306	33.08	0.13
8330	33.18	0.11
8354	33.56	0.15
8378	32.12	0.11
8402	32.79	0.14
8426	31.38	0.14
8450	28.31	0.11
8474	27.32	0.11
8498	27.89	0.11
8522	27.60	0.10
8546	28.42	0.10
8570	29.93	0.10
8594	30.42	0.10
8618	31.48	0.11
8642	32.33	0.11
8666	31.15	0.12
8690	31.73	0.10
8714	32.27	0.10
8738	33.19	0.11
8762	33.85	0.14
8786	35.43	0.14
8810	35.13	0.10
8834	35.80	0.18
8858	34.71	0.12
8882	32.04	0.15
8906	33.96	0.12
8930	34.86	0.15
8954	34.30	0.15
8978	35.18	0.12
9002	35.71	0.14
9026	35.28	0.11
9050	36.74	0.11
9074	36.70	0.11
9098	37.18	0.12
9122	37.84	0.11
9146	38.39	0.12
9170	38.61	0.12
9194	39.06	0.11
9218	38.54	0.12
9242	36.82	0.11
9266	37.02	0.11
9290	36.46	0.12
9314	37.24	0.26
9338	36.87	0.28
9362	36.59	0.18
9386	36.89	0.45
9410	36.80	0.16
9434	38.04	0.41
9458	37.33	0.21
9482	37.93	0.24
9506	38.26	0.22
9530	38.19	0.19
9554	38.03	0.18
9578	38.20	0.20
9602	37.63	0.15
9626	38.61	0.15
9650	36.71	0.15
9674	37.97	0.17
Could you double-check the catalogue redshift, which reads 0.000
